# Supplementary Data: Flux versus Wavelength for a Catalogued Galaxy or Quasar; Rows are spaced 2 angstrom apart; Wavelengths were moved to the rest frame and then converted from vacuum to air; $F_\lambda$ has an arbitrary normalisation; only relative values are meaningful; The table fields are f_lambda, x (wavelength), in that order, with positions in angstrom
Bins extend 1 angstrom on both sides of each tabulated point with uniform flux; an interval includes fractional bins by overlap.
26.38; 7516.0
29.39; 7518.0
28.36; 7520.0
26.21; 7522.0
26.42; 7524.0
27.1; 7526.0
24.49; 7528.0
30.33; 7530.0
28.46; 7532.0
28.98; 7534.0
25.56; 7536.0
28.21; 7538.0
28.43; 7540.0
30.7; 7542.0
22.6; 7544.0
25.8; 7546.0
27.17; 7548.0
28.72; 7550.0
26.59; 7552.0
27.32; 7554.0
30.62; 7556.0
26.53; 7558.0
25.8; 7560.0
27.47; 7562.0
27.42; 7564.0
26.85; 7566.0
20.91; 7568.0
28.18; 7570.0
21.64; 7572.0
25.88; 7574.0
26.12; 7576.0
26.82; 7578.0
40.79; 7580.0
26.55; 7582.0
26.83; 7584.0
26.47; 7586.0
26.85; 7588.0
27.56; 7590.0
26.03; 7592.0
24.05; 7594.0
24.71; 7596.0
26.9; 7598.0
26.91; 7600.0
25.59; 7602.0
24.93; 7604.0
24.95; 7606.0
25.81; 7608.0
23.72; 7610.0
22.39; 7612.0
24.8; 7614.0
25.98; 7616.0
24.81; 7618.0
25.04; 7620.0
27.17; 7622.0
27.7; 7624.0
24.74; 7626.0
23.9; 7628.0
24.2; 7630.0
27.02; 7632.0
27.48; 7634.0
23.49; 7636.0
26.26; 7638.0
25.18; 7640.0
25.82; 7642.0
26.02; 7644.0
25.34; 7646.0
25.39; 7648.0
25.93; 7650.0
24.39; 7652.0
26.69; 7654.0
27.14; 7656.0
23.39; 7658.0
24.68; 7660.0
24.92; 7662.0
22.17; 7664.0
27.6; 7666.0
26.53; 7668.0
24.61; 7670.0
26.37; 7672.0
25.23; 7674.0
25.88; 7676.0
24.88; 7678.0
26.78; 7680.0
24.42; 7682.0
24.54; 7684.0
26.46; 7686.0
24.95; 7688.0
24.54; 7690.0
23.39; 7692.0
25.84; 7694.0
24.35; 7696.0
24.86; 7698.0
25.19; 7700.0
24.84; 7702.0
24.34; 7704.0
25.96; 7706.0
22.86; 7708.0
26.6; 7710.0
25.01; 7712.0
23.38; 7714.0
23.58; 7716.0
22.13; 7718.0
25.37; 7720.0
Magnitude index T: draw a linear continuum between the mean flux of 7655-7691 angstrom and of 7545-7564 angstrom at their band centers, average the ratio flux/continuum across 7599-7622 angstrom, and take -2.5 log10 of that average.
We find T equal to 0.05 mag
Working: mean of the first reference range 27.3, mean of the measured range 25.1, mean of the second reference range 25.3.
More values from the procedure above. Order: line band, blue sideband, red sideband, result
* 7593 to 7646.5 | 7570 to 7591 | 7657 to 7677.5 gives 0.05 mag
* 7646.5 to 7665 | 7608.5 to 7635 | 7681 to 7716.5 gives 0.00 mag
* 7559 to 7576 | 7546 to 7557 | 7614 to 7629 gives 0.07 mag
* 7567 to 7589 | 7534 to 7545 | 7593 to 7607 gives -0.04 mag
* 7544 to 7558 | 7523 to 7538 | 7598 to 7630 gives -0.02 mag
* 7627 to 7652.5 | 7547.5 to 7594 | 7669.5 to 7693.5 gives 0.02 mag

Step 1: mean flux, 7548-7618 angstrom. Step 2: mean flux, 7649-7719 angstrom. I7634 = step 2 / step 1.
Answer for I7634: 0.95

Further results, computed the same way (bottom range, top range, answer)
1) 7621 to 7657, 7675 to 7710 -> 0.97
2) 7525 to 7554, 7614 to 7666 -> 0.93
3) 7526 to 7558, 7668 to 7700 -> 0.91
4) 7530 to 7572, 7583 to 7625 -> 0.95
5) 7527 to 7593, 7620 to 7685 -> 0.94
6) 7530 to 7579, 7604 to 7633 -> 0.94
